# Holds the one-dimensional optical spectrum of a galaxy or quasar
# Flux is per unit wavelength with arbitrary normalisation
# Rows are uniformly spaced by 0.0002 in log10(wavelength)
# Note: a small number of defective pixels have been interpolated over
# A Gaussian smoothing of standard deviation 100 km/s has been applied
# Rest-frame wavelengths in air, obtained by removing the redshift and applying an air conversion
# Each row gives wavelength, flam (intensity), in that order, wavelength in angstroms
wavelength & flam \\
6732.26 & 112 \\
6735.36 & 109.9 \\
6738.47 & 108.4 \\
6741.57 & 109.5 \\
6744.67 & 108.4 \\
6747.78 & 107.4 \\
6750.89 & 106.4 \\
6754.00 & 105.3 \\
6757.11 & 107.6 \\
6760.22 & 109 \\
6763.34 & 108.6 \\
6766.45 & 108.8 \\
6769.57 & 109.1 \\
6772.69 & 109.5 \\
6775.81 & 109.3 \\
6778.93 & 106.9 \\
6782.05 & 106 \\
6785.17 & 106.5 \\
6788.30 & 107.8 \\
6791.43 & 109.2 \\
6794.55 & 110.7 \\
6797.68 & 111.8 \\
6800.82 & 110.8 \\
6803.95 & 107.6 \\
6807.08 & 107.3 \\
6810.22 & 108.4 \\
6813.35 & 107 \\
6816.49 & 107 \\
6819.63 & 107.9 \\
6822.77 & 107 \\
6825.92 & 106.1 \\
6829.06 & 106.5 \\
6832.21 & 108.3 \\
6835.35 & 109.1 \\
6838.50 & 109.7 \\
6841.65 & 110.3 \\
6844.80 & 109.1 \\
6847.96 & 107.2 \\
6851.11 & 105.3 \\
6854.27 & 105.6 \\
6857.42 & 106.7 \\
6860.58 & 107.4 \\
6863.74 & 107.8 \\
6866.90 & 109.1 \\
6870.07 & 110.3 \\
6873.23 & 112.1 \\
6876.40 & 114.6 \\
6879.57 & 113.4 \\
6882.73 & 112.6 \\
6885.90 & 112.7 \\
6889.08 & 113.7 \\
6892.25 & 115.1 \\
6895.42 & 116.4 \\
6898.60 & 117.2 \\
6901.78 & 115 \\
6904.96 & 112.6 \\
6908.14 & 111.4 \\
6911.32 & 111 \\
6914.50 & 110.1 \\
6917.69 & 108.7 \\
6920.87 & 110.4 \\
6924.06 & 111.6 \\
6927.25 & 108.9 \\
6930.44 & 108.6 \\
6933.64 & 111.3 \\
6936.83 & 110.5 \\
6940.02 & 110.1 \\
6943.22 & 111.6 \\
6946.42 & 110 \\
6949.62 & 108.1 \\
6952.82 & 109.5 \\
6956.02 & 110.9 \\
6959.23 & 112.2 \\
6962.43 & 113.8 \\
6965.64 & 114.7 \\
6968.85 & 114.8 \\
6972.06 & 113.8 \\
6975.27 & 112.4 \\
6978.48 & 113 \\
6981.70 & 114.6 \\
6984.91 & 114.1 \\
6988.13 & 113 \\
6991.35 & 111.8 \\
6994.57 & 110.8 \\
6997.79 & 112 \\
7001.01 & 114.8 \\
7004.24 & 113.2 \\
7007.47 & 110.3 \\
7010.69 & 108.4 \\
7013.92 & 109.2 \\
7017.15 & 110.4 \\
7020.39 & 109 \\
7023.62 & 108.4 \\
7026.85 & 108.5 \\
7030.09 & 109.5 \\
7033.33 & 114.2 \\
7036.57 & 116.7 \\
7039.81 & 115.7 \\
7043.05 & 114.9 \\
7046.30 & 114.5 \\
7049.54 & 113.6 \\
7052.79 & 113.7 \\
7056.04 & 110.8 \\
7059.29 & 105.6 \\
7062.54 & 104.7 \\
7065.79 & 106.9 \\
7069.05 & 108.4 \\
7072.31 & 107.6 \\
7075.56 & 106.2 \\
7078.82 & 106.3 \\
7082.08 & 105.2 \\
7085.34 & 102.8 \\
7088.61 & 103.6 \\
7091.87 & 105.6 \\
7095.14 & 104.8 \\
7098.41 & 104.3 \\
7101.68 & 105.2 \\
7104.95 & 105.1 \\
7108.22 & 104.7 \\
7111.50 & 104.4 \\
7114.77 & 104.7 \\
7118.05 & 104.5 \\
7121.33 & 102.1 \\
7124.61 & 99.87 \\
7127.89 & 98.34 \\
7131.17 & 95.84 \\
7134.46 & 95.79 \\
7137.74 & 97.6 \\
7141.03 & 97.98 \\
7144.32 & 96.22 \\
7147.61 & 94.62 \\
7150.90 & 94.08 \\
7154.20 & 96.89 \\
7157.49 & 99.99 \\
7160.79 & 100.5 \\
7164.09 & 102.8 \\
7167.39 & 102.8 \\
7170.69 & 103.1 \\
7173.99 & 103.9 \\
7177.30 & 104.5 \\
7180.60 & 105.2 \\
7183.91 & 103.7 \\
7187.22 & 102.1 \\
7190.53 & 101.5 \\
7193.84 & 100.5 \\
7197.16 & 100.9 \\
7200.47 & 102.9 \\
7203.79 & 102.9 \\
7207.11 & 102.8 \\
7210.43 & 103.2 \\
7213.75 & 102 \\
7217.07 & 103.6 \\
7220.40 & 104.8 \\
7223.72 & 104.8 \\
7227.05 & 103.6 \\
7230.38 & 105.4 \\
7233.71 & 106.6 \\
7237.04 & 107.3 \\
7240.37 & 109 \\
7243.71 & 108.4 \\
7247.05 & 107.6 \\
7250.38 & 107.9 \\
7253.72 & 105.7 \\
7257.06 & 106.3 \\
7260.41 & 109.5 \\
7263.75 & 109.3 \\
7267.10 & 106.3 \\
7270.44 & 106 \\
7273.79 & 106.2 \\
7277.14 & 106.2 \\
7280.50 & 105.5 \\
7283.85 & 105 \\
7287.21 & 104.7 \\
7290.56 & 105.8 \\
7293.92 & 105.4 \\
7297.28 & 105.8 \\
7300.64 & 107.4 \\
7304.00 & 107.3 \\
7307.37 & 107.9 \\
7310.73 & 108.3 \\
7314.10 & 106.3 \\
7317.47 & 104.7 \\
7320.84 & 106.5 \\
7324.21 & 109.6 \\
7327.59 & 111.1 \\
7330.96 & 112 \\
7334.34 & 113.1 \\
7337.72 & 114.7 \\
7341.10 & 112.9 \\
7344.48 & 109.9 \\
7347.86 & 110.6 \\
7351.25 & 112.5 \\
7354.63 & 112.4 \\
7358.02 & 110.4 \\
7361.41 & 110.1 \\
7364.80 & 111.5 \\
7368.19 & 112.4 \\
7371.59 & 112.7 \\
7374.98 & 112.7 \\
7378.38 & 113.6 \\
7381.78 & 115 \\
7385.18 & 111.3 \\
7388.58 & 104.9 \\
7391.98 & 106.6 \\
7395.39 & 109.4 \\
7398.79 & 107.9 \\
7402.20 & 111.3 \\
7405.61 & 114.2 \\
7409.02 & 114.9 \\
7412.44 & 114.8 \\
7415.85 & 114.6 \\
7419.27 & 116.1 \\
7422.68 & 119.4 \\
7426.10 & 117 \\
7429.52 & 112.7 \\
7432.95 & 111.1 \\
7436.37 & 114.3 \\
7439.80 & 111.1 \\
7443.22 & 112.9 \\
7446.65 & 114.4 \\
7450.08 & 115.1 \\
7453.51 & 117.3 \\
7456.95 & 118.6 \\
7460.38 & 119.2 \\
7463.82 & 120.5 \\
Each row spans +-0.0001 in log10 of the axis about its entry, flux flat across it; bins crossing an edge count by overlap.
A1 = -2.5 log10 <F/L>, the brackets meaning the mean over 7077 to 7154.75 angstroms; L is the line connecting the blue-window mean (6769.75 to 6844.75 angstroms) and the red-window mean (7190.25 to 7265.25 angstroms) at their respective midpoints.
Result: 0.049 mag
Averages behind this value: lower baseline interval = 108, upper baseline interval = 105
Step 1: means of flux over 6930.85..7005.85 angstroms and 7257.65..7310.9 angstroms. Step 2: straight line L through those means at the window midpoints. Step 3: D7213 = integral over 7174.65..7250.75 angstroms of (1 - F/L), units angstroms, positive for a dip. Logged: 2.5 angstroms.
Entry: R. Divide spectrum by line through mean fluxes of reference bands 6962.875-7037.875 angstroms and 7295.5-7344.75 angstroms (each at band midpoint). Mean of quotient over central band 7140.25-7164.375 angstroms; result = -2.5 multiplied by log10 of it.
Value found 0.14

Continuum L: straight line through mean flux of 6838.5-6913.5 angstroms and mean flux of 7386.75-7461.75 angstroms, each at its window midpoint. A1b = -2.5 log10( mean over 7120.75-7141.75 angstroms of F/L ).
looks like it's 0.15 mag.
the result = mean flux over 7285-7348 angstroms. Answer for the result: 109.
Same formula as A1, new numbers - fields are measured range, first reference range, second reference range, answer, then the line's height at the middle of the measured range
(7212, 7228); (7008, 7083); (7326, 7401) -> 0.07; 111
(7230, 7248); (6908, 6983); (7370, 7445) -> 0.05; 112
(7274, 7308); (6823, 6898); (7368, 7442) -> 0.06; 112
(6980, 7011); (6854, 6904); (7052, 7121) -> -0.04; 109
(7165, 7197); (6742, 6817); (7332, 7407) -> 0.08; 110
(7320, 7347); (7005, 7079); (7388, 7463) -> 0.02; 113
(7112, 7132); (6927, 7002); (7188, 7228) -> 0.05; 106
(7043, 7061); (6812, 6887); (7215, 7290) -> -0.04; 108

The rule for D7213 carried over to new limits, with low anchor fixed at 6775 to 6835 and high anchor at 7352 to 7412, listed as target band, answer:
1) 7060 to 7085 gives 0.76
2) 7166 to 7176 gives 0.62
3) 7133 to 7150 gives 2.11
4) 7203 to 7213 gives 0.68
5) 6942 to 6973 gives -0.85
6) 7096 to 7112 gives 0.73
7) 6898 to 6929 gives -0.81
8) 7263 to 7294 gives 1.34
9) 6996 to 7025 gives -0.38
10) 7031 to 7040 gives -0.47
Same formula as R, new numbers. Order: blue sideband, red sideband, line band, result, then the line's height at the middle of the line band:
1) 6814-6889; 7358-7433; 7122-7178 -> 0.12 mag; 111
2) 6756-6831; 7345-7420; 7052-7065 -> 0.01 mag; 110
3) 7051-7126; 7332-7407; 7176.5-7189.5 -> 0.04 mag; 108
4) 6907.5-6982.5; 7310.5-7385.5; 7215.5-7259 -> 0.05 mag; 111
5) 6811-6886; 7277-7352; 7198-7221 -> 0.06 mag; 108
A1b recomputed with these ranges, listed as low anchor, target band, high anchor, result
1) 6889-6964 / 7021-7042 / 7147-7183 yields -0.05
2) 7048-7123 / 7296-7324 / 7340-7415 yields 0.03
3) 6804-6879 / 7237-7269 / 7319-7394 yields 0.03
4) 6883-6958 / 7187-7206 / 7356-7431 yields 0.10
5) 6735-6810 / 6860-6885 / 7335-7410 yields -0.02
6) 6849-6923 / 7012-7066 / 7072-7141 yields -0.06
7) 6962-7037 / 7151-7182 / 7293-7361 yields 0.09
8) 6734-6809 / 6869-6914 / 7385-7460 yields -0.04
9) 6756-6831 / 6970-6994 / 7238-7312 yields -0.05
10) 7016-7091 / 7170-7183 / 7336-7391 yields 0.06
